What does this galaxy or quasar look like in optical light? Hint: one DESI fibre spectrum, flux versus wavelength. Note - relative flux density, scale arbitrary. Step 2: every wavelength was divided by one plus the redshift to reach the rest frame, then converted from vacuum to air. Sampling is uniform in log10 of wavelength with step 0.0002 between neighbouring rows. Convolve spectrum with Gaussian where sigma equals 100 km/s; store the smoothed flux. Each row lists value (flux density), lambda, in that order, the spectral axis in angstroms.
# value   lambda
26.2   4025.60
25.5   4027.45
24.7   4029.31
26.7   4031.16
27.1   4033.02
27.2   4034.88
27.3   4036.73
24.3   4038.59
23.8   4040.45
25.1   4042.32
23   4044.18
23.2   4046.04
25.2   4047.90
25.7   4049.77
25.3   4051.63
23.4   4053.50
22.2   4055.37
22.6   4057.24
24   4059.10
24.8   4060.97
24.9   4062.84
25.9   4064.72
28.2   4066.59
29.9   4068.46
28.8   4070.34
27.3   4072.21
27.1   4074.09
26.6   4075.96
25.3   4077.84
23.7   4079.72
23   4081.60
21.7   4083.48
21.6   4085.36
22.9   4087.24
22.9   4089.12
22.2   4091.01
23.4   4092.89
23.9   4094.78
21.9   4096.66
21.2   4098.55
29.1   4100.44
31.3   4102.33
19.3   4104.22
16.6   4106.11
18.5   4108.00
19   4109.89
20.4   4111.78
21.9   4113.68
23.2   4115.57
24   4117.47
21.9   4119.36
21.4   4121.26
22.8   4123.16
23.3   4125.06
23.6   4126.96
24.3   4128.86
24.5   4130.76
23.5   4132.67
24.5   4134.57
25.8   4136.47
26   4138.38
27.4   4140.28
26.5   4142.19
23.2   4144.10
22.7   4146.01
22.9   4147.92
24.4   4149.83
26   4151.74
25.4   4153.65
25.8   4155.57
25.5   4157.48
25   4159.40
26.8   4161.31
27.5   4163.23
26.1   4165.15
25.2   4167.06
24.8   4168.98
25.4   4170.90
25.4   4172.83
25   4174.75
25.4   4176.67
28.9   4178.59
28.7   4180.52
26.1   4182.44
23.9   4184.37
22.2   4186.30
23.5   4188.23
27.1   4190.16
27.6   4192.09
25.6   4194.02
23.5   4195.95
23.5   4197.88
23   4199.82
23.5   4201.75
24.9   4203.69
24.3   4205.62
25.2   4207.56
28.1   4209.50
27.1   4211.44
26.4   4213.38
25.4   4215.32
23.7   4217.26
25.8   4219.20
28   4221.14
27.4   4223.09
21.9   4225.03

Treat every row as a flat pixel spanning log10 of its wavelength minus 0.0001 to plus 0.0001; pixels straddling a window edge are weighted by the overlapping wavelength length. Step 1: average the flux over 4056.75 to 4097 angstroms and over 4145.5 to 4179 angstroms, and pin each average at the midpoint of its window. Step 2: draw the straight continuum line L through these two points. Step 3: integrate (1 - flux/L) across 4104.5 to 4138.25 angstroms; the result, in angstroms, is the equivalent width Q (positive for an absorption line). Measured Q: 3.7 angstroms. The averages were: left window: 24.7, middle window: 22.3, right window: 25.4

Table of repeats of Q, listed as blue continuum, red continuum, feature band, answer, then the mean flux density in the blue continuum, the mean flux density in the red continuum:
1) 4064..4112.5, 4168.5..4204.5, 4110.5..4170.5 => 0.5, 23.9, 25.2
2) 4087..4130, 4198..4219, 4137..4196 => -3.6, 22.6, 25.1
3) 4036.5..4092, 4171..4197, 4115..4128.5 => 1.2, 24.7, 25.6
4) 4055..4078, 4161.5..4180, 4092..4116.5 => 3.6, 26.1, 26.1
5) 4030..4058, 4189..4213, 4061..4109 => 1.3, 24.8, 25.3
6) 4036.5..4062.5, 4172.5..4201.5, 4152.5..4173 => -0.5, 24.2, 25.2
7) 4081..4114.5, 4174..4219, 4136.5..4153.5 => -0.9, 22.3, 25.3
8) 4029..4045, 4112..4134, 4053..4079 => -1.2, 25.5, 23.1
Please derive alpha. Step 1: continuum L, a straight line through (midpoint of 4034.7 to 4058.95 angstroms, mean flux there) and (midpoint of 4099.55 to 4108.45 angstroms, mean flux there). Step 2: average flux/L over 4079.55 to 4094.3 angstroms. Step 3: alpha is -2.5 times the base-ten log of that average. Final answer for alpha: 0.04 mag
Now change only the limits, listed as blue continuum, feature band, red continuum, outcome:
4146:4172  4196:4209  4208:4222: 0.08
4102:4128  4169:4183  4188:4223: -0.09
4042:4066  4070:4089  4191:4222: -0.01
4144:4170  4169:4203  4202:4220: 0.01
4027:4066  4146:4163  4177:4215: 0.00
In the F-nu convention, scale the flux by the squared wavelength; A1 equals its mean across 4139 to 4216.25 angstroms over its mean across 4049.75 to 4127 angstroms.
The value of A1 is 1.12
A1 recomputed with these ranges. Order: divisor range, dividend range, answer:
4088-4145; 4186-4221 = 1.13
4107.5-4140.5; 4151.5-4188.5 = 1.14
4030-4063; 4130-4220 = 1.09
